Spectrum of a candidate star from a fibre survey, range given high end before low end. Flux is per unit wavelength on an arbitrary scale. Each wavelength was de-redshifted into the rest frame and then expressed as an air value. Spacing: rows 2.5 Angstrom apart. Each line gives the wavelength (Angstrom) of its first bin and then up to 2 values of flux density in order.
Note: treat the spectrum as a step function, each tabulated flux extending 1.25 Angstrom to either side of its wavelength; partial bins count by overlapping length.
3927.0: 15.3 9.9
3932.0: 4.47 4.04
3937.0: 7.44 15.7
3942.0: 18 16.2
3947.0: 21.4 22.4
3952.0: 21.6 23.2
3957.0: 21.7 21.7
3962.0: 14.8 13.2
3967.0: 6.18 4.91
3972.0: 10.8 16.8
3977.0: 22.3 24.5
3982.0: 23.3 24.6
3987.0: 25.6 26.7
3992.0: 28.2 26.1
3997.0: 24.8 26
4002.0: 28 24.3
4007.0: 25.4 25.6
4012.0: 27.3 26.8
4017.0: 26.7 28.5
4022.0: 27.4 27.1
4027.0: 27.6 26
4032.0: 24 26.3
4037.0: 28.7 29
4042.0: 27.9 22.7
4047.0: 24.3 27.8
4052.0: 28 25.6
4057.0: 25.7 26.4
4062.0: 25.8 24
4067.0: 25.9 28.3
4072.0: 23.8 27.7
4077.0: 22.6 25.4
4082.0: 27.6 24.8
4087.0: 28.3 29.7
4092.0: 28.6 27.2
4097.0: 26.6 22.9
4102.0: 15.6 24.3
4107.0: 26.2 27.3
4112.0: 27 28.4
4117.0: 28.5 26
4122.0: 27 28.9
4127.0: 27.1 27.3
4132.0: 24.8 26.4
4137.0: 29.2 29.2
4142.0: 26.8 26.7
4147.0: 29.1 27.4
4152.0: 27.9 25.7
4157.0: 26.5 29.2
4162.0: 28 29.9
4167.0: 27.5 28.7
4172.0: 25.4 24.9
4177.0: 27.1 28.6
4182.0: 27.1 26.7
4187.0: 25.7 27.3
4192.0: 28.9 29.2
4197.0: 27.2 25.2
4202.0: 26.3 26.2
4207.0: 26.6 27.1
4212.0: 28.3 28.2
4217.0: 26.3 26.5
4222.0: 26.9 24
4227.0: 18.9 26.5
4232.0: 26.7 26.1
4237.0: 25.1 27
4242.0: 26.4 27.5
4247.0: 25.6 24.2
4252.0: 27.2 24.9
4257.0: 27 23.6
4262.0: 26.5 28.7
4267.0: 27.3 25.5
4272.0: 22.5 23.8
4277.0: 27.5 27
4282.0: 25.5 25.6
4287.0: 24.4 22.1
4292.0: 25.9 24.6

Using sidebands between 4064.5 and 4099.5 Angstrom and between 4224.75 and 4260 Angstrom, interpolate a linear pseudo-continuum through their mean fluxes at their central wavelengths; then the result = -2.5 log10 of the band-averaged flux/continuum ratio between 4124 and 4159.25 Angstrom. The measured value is -0.05 mag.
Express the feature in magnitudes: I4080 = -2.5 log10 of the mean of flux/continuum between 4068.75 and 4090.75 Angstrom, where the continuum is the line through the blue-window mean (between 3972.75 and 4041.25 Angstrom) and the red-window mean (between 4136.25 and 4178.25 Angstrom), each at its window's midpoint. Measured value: 0.01 mag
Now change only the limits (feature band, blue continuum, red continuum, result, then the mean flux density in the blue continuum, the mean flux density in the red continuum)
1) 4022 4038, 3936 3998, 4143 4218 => -0.22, 19.3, 27.3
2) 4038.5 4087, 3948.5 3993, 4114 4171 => -0.09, 19.5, 27.6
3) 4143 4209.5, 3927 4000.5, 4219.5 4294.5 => -0.16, 18.1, 25.5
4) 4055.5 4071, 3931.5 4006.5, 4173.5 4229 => -0.17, 19.2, 26.5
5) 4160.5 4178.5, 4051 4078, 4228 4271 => -0.06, 25.8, 26.2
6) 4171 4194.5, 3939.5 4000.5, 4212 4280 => -0.10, 20.1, 25.9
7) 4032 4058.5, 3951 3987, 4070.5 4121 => -0.16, 18.1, 25.9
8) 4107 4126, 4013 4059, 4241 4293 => -0.05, 26.7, 25.6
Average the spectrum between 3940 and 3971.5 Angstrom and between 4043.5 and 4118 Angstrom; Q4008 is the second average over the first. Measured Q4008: 1.53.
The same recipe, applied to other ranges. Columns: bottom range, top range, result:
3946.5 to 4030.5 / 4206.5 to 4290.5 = 1.14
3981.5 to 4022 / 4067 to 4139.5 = 1.01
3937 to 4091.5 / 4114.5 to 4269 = 1.13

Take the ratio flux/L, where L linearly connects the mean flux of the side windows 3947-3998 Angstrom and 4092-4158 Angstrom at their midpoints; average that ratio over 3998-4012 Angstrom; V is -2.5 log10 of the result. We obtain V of -0.203 mag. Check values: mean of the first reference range 20.2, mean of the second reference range 26.6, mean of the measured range 26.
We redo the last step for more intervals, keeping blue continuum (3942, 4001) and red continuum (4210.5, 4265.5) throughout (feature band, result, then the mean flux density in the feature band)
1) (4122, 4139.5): -0.158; 27.4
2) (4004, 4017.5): -0.228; 26.1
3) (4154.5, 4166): -0.156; 28.1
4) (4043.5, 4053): -0.173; 25.7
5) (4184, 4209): -0.077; 26.9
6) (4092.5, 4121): -0.105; 25.6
